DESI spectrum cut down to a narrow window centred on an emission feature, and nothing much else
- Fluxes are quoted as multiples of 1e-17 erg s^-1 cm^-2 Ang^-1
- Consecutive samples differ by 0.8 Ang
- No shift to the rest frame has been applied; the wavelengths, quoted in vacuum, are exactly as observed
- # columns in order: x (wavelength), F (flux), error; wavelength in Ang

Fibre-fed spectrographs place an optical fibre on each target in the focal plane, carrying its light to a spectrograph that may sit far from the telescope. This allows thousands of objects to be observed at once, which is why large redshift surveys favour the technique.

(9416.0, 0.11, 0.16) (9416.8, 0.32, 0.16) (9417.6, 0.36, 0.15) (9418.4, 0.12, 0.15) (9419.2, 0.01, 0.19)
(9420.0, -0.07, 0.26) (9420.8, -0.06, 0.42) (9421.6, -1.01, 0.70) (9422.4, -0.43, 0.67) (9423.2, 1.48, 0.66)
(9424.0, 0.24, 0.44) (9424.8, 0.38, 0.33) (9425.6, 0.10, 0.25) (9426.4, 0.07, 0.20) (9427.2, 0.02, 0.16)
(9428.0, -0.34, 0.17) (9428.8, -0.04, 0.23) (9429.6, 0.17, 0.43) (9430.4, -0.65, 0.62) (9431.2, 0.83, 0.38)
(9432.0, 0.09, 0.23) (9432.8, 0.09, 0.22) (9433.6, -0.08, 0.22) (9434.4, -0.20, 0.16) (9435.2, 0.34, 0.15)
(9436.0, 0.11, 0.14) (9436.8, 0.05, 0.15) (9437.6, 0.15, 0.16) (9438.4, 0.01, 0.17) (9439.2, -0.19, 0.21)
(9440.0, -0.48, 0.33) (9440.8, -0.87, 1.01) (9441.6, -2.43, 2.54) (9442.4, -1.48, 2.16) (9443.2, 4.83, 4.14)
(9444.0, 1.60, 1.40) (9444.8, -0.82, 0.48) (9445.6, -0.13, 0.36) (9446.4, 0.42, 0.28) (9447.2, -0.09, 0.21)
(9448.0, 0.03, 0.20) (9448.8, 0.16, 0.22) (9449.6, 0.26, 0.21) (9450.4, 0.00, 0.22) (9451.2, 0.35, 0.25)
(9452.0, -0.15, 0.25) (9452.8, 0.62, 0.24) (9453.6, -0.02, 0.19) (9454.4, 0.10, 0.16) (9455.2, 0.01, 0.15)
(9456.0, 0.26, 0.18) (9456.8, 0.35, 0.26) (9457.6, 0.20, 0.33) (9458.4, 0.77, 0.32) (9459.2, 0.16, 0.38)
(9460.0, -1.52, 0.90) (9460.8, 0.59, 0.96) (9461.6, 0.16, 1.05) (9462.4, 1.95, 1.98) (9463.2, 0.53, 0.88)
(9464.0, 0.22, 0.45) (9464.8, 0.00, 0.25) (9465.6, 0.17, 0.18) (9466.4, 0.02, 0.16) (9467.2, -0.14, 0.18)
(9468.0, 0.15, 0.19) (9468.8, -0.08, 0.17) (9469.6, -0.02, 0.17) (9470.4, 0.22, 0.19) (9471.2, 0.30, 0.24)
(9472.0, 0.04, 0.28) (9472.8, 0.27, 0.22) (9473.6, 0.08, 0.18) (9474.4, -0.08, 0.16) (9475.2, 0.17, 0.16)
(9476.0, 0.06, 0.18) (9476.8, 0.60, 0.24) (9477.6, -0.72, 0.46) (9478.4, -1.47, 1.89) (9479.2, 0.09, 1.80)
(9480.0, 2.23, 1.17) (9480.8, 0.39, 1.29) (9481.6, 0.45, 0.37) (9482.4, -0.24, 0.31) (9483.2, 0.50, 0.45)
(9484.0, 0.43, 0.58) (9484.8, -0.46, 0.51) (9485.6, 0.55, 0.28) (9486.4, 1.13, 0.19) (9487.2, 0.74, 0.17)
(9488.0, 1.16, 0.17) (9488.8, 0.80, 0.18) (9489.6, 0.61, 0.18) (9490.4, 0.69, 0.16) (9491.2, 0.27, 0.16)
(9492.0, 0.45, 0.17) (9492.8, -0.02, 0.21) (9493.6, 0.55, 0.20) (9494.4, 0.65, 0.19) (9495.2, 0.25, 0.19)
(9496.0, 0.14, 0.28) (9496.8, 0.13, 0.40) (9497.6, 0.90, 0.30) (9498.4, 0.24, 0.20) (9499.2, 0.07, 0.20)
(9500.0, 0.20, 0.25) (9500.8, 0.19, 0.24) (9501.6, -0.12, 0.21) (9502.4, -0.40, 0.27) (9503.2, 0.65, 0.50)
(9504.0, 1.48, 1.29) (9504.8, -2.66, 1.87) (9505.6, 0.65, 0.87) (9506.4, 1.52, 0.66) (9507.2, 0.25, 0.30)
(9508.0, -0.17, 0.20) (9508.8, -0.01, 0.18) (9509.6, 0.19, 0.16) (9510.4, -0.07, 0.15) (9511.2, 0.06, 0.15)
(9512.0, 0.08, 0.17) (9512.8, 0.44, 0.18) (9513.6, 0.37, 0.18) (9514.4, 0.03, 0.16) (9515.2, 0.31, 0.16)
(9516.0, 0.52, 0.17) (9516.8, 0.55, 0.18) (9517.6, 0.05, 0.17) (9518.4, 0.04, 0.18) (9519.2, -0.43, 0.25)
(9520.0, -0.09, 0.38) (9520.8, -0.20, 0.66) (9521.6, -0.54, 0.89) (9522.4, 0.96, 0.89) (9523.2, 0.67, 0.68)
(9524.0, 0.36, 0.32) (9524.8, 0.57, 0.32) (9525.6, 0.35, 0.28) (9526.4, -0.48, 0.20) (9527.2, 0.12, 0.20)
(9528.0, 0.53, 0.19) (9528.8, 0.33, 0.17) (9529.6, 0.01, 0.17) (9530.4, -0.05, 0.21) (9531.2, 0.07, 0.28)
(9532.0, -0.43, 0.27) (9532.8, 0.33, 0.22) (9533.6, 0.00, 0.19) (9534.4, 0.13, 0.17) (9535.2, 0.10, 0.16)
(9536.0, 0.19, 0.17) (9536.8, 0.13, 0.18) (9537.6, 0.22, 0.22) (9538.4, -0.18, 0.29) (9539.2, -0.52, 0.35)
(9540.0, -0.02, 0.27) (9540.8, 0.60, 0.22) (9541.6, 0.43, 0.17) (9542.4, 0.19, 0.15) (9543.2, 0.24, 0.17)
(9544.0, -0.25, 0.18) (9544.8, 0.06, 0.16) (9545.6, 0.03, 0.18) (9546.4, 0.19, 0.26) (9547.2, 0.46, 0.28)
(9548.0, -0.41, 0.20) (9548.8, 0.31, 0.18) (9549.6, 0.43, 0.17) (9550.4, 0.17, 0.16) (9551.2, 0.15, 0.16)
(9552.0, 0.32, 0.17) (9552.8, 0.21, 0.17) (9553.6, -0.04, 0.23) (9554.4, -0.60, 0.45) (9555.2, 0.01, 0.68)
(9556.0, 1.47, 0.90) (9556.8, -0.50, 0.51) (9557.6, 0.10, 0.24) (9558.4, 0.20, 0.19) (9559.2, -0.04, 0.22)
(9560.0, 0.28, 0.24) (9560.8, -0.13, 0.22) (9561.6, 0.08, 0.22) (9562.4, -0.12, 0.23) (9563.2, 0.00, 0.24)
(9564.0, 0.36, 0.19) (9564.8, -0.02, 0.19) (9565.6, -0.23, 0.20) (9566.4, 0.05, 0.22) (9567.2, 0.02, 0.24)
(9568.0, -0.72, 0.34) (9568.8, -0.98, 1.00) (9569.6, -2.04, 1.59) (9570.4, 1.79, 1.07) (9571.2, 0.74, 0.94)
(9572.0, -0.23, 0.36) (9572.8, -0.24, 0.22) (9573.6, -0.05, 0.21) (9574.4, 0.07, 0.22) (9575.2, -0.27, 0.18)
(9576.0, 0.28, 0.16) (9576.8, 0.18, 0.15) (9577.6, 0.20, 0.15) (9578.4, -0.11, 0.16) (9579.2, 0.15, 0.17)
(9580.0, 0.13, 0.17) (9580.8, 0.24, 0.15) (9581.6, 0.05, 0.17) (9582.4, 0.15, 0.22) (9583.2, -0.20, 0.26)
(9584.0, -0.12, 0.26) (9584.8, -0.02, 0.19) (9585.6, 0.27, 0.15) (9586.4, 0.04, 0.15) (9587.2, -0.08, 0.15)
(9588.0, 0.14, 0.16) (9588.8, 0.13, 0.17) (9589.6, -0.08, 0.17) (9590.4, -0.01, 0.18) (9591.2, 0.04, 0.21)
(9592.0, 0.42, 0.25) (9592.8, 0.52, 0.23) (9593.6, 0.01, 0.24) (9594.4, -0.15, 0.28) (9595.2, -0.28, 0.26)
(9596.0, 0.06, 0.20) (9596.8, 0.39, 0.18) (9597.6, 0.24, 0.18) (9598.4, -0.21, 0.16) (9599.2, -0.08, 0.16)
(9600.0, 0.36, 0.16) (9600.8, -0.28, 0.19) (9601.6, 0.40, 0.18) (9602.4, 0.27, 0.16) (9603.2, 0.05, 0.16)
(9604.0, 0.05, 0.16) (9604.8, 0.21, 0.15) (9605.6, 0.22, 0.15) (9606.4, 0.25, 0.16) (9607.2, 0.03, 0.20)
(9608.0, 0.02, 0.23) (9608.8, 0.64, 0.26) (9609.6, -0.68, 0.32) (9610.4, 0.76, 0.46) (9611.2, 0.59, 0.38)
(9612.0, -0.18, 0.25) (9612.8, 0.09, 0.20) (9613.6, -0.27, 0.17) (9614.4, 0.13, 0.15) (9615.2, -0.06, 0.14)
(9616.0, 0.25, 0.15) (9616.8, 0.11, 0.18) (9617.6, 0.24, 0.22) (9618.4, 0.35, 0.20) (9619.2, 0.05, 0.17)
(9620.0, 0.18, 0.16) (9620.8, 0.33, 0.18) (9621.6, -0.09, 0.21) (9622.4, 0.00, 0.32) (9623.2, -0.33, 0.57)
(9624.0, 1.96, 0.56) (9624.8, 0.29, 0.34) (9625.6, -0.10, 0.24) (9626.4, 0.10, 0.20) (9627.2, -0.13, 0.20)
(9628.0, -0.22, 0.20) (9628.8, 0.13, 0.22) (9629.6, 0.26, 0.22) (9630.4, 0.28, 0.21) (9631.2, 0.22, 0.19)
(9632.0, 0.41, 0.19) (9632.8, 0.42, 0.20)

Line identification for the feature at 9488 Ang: H-beta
